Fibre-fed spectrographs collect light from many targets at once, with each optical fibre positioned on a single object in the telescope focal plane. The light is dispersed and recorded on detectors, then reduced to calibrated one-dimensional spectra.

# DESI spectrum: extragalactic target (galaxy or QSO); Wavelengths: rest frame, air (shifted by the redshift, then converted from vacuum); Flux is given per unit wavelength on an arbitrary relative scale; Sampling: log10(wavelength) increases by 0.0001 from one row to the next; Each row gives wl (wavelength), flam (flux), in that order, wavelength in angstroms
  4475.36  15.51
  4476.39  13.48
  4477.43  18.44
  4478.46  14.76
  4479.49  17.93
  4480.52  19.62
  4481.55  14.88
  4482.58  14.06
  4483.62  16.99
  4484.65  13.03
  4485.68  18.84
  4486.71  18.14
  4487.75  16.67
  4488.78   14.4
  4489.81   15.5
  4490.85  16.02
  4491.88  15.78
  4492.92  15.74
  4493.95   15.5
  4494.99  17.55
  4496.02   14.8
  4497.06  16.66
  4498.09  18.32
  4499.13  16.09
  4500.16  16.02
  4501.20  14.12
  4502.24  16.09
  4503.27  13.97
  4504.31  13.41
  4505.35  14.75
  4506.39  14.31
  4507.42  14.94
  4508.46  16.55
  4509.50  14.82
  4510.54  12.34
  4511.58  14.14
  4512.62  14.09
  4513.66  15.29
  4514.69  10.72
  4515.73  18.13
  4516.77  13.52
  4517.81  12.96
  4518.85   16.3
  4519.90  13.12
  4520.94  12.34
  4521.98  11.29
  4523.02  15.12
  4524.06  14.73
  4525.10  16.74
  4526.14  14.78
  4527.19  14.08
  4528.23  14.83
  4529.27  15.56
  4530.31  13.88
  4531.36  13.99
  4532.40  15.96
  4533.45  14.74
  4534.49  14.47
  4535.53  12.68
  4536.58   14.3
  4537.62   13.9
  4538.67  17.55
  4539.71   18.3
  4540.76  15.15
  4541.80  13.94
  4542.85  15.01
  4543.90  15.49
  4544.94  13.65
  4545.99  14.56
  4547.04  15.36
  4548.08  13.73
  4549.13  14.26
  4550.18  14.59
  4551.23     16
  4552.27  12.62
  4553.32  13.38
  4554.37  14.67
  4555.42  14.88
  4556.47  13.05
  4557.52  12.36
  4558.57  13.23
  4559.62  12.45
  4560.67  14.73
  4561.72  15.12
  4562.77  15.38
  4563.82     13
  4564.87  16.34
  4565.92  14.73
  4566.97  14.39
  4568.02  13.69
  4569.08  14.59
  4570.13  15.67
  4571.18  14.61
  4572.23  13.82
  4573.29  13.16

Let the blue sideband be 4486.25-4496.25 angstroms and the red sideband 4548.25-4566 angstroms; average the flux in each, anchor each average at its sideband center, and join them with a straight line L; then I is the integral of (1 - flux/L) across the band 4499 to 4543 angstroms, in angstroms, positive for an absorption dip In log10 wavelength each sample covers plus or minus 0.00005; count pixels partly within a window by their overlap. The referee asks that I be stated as 1.6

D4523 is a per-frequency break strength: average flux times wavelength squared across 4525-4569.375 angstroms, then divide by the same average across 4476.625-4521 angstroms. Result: 1.0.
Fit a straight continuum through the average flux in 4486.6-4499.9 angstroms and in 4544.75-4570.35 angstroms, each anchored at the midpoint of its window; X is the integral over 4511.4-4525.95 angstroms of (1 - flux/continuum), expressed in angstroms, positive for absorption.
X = 1.2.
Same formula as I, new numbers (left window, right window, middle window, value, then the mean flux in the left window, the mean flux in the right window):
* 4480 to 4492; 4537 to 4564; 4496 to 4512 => 0.6 angstroms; 16.2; 14.5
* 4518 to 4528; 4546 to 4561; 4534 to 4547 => -0.8 angstroms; 14.2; 14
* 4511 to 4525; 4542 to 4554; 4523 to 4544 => -1.1 angstroms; 14.1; 14.4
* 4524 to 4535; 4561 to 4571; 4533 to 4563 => 0.8 angstroms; 14.9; 14.8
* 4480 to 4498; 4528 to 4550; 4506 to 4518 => 0.9 angstroms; 16.2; 14.8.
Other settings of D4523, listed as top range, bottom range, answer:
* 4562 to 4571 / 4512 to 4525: 1.07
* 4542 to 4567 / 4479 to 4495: 0.91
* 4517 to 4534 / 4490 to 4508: 0.94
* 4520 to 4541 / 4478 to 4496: 0.93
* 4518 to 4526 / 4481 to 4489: 0.91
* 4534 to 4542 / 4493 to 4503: 0.96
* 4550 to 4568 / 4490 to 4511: 0.94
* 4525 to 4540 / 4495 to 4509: 0.98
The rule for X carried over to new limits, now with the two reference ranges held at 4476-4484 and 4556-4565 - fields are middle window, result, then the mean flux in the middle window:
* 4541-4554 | -0.1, 14.4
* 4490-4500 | -0.3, 16.2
